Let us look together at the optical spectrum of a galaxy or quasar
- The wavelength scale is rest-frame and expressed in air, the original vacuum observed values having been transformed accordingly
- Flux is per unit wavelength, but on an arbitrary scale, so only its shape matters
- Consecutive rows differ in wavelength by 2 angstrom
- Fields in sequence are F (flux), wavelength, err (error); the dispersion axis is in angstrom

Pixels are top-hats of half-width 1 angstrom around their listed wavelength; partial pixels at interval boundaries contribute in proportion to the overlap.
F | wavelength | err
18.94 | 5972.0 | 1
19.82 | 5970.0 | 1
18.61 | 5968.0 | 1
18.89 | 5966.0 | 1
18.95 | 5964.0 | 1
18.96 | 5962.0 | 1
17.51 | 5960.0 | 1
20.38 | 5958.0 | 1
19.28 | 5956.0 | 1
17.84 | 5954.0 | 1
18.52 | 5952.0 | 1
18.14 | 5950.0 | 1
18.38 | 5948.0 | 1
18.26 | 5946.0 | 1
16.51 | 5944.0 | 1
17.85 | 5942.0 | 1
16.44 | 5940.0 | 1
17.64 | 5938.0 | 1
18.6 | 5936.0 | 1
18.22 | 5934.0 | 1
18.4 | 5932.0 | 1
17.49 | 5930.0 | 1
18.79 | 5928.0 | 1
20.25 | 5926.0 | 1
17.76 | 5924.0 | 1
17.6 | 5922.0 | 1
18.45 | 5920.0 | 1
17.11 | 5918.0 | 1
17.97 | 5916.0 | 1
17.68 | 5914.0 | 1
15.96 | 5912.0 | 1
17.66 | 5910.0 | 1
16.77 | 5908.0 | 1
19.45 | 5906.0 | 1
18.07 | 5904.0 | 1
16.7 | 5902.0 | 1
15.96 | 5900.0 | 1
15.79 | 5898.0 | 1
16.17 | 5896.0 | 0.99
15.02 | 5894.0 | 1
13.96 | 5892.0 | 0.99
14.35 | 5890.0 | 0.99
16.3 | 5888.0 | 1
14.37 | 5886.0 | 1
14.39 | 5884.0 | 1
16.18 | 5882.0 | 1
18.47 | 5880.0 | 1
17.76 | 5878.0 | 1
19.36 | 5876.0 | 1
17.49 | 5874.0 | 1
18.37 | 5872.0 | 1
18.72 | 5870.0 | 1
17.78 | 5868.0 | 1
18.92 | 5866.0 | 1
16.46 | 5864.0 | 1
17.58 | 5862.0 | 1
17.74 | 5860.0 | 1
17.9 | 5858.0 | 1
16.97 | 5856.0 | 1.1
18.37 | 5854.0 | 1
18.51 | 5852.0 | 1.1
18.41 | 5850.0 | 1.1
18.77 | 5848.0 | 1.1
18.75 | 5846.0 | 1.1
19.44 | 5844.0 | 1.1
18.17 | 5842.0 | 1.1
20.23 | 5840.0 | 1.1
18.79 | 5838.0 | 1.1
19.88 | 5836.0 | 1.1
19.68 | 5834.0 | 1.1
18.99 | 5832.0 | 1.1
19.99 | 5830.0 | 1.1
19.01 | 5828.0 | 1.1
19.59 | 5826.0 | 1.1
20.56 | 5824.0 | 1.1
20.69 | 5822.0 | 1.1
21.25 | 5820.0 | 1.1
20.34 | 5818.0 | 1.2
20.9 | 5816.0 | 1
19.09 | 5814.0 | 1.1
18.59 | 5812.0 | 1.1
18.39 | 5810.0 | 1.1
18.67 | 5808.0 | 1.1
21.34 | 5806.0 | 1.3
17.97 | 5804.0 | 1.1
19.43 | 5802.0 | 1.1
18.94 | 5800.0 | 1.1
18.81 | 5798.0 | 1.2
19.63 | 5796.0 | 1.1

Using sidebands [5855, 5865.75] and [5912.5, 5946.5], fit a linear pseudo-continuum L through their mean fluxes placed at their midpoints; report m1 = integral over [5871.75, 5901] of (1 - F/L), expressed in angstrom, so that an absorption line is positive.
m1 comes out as 2.3 angstrom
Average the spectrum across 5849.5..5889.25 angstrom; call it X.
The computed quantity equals 17.5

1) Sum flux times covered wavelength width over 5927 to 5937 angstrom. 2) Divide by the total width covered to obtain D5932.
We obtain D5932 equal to 18.3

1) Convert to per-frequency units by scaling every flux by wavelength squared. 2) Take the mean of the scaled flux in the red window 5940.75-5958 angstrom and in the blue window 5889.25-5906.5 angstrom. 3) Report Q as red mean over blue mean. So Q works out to 1.15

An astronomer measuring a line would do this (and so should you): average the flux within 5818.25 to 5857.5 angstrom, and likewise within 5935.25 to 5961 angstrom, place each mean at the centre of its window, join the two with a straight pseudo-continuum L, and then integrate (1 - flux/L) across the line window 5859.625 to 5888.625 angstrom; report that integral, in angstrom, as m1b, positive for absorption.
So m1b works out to 2.39 angstrom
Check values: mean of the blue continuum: 19.3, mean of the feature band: 17.3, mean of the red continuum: 18.1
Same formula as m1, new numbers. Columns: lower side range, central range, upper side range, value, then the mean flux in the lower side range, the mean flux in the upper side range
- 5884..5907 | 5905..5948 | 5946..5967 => -1.4 angstrom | 15.9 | 18.7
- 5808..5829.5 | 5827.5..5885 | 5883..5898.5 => -3.4 angstrom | 19.8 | 15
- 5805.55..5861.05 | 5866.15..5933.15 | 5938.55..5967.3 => 5.4 angstrom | 19.2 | 18.3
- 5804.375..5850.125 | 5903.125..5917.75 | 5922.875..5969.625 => 0.9 angstrom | 19.5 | 18.4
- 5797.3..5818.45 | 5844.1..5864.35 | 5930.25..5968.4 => 1.0 angstrom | 19.3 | 18.3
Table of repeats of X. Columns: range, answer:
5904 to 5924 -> 17.7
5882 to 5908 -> 15.9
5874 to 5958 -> 17.4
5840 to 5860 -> 18.4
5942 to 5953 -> 18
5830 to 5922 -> 17.6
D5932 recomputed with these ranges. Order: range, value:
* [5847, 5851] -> 18.6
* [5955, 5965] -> 19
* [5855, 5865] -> 17.3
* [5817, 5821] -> 20.8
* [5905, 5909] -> 18.1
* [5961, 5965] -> 19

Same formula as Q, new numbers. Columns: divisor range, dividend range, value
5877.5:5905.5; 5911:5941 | 1.13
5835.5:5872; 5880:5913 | 0.89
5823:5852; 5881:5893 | 0.79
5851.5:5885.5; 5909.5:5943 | 1.03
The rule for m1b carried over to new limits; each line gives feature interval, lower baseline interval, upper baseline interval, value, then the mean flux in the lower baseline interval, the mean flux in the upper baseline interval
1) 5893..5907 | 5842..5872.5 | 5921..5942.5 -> 1.08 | 18.2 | 18.1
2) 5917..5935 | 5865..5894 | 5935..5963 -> -0.52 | 16.8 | 18.2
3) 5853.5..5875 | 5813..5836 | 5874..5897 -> -0.48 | 20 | 16.1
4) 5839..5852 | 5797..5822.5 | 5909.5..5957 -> 0.11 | 19.5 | 18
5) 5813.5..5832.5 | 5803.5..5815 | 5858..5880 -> -1.29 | 19.1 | 18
